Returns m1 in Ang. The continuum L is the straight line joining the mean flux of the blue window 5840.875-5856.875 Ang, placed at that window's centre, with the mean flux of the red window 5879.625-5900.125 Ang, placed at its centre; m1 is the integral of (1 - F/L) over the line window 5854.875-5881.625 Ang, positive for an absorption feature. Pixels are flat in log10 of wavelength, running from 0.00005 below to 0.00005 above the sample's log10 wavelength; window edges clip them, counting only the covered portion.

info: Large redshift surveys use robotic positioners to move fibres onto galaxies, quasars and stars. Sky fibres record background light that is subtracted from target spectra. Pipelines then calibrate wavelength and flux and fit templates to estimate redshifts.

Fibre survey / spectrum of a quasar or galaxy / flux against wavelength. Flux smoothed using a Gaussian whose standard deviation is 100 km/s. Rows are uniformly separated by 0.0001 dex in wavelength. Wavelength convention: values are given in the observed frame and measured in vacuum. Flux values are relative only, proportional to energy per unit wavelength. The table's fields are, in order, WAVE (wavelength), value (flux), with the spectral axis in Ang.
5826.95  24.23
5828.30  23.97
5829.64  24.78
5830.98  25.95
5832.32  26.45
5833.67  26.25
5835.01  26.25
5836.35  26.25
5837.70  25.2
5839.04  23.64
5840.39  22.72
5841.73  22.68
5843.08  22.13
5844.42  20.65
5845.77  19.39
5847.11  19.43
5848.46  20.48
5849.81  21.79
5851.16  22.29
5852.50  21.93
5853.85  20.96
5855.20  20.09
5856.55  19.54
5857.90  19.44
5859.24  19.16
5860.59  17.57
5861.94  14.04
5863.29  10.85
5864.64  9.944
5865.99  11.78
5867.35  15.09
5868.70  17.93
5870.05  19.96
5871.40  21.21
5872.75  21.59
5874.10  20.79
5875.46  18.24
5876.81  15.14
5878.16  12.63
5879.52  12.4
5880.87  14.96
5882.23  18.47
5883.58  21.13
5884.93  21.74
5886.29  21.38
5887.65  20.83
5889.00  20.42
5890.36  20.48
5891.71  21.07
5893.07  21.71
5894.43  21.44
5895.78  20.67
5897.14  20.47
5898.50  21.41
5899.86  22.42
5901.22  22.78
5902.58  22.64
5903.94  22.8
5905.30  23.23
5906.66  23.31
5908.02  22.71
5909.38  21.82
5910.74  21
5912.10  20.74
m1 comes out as 5.30 Ang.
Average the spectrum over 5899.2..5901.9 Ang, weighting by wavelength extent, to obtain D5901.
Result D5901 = 22.6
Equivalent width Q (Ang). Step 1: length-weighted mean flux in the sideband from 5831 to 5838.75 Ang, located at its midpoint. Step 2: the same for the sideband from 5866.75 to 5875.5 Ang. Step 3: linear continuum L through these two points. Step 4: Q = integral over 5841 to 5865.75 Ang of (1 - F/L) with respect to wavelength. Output 4.17 Ang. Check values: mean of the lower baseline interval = 26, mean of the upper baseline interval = 19.4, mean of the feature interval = 18.9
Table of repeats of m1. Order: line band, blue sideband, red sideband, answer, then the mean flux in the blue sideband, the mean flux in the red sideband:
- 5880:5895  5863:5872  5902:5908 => -0.6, 15.4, 23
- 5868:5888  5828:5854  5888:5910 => 3.4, 23.2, 21.8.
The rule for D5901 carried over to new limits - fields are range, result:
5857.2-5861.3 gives 18.7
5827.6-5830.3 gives 24.3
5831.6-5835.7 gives 26.3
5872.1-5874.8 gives 21.1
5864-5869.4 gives 13.7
